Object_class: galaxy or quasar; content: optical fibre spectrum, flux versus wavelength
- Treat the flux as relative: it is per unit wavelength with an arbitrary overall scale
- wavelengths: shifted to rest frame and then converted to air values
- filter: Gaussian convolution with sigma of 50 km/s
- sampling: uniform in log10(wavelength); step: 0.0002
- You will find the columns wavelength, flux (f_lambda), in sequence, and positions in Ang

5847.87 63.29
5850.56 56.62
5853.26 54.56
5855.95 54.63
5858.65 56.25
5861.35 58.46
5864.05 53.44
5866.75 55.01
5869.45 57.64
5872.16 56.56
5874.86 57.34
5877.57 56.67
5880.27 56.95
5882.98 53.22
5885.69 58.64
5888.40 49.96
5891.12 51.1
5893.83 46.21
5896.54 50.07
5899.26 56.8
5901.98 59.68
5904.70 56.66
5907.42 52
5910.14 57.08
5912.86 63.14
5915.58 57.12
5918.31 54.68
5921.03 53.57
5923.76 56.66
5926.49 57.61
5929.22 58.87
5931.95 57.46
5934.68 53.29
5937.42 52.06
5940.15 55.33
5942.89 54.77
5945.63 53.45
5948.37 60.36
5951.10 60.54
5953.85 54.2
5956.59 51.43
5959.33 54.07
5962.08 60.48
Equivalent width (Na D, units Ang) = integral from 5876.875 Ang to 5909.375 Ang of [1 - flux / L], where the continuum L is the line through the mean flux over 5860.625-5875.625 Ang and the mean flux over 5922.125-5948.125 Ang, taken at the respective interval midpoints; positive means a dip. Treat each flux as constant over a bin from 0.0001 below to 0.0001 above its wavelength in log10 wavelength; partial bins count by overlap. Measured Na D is 1.2 Ang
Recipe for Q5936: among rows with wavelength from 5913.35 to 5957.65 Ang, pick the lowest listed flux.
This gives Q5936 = 51.43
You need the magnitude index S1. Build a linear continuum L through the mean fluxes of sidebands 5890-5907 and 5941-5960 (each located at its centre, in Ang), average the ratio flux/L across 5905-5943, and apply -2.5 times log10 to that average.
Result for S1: -0.03 mag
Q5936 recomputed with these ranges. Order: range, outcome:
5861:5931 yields 46.21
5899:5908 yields 52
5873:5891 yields 49.96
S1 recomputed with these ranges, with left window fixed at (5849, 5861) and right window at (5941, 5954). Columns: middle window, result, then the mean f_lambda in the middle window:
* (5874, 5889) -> 0.009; 55.7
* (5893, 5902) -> 0.074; 52.6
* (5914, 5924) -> 0.019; 55.6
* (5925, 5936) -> -0.004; 56.8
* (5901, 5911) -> 0.004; 56.2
